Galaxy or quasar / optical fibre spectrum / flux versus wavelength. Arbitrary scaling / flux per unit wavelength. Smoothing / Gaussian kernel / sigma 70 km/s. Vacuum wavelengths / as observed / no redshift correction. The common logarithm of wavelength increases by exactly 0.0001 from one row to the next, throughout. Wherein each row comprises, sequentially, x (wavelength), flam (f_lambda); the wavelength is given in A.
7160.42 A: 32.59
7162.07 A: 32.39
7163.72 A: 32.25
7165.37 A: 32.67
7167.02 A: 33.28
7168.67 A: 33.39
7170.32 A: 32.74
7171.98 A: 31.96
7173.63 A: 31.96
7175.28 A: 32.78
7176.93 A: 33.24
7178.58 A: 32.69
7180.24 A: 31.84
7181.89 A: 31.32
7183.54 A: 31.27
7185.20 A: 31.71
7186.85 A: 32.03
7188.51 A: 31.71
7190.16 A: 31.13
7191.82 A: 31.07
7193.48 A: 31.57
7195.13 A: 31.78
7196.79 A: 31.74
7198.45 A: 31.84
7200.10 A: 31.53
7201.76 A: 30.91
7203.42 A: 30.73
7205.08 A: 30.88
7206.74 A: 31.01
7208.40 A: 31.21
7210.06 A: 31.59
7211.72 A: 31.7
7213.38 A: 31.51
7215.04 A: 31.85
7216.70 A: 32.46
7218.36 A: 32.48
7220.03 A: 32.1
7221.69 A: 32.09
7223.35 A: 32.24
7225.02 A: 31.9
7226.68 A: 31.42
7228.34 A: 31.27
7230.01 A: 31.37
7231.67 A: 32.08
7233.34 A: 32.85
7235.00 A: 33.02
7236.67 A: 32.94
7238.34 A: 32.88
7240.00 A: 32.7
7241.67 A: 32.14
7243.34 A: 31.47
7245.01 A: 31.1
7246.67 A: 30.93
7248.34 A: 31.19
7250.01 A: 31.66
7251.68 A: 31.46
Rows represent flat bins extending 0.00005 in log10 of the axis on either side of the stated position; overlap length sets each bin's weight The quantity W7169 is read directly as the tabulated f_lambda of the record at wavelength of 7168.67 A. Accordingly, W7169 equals 33.39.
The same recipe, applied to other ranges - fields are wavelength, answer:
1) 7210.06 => 31.59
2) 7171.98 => 31.96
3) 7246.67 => 30.93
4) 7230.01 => 31.37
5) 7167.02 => 33.28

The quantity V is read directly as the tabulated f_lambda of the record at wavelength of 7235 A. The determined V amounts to 33.02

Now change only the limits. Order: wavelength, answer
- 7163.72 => 32.25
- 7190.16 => 31.13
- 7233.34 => 32.85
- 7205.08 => 30.88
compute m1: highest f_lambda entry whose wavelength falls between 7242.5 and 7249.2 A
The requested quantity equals 31.47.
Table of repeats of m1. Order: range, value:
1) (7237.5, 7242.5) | 32.88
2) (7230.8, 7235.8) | 33.02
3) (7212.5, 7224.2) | 32.48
